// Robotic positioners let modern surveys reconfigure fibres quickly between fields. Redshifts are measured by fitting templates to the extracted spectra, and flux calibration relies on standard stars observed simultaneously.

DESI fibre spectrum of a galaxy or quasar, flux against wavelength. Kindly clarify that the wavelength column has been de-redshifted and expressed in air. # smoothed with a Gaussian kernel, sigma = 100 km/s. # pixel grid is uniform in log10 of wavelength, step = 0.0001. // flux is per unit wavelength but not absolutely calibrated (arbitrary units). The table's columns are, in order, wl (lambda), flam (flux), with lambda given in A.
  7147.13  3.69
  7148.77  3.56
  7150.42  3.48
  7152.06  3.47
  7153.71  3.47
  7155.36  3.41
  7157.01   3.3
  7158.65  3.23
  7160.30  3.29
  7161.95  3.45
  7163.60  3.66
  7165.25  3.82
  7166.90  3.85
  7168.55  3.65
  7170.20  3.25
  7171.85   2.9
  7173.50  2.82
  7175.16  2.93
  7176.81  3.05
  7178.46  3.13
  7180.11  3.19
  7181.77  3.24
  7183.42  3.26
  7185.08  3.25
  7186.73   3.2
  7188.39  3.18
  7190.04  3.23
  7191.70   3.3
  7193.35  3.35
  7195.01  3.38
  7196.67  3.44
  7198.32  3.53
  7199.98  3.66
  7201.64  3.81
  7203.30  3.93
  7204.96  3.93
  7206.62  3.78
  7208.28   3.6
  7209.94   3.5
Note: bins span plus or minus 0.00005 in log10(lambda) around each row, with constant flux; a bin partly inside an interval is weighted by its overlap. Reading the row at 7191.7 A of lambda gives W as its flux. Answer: 3.3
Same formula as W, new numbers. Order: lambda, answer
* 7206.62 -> 3.78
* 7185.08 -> 3.25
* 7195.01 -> 3.38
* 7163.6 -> 3.66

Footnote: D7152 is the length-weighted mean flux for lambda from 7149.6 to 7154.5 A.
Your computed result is 3.48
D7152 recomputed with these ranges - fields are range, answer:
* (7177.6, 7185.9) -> 3.21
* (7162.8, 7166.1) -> 3.74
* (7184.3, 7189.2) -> 3.21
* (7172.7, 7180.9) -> 3.02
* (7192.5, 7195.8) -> 3.37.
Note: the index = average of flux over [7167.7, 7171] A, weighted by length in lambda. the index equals 3.46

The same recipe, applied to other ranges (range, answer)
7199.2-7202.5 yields 3.73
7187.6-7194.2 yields 3.27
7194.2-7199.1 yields 3.45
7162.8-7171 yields 3.65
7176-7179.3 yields 3.1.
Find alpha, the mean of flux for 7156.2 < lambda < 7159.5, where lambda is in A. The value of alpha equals 3.27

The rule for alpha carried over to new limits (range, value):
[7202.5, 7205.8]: 3.93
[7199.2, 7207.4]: 3.82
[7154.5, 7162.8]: 3.34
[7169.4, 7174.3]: 2.99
